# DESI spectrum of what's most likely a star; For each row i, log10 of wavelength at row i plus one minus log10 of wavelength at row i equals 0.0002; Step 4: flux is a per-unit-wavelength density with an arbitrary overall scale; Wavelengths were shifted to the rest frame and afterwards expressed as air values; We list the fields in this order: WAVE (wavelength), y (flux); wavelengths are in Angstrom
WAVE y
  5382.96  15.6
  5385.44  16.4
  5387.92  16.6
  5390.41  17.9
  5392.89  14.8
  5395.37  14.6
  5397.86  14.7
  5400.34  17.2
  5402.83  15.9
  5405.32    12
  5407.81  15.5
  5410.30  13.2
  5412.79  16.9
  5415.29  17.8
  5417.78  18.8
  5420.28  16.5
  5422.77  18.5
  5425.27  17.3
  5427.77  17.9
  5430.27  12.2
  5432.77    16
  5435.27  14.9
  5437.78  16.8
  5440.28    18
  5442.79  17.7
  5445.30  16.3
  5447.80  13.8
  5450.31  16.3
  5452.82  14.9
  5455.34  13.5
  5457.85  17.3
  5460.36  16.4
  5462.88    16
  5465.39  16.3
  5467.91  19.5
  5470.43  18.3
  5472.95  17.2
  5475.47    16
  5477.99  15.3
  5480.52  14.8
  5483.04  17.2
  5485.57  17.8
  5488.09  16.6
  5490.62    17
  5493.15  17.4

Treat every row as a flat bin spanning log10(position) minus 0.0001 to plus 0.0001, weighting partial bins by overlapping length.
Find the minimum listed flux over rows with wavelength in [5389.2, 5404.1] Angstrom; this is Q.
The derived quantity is 14.6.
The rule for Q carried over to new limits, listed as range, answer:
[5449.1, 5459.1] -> 13.5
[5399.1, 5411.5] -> 12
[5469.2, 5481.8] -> 14.8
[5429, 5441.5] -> 12.2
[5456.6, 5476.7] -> 16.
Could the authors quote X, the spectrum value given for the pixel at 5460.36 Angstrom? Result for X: 16.4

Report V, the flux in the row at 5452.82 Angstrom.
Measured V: 14.9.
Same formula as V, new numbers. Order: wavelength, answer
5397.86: 14.7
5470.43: 18.3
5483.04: 17.2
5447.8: 13.8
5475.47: 16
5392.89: 14.8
